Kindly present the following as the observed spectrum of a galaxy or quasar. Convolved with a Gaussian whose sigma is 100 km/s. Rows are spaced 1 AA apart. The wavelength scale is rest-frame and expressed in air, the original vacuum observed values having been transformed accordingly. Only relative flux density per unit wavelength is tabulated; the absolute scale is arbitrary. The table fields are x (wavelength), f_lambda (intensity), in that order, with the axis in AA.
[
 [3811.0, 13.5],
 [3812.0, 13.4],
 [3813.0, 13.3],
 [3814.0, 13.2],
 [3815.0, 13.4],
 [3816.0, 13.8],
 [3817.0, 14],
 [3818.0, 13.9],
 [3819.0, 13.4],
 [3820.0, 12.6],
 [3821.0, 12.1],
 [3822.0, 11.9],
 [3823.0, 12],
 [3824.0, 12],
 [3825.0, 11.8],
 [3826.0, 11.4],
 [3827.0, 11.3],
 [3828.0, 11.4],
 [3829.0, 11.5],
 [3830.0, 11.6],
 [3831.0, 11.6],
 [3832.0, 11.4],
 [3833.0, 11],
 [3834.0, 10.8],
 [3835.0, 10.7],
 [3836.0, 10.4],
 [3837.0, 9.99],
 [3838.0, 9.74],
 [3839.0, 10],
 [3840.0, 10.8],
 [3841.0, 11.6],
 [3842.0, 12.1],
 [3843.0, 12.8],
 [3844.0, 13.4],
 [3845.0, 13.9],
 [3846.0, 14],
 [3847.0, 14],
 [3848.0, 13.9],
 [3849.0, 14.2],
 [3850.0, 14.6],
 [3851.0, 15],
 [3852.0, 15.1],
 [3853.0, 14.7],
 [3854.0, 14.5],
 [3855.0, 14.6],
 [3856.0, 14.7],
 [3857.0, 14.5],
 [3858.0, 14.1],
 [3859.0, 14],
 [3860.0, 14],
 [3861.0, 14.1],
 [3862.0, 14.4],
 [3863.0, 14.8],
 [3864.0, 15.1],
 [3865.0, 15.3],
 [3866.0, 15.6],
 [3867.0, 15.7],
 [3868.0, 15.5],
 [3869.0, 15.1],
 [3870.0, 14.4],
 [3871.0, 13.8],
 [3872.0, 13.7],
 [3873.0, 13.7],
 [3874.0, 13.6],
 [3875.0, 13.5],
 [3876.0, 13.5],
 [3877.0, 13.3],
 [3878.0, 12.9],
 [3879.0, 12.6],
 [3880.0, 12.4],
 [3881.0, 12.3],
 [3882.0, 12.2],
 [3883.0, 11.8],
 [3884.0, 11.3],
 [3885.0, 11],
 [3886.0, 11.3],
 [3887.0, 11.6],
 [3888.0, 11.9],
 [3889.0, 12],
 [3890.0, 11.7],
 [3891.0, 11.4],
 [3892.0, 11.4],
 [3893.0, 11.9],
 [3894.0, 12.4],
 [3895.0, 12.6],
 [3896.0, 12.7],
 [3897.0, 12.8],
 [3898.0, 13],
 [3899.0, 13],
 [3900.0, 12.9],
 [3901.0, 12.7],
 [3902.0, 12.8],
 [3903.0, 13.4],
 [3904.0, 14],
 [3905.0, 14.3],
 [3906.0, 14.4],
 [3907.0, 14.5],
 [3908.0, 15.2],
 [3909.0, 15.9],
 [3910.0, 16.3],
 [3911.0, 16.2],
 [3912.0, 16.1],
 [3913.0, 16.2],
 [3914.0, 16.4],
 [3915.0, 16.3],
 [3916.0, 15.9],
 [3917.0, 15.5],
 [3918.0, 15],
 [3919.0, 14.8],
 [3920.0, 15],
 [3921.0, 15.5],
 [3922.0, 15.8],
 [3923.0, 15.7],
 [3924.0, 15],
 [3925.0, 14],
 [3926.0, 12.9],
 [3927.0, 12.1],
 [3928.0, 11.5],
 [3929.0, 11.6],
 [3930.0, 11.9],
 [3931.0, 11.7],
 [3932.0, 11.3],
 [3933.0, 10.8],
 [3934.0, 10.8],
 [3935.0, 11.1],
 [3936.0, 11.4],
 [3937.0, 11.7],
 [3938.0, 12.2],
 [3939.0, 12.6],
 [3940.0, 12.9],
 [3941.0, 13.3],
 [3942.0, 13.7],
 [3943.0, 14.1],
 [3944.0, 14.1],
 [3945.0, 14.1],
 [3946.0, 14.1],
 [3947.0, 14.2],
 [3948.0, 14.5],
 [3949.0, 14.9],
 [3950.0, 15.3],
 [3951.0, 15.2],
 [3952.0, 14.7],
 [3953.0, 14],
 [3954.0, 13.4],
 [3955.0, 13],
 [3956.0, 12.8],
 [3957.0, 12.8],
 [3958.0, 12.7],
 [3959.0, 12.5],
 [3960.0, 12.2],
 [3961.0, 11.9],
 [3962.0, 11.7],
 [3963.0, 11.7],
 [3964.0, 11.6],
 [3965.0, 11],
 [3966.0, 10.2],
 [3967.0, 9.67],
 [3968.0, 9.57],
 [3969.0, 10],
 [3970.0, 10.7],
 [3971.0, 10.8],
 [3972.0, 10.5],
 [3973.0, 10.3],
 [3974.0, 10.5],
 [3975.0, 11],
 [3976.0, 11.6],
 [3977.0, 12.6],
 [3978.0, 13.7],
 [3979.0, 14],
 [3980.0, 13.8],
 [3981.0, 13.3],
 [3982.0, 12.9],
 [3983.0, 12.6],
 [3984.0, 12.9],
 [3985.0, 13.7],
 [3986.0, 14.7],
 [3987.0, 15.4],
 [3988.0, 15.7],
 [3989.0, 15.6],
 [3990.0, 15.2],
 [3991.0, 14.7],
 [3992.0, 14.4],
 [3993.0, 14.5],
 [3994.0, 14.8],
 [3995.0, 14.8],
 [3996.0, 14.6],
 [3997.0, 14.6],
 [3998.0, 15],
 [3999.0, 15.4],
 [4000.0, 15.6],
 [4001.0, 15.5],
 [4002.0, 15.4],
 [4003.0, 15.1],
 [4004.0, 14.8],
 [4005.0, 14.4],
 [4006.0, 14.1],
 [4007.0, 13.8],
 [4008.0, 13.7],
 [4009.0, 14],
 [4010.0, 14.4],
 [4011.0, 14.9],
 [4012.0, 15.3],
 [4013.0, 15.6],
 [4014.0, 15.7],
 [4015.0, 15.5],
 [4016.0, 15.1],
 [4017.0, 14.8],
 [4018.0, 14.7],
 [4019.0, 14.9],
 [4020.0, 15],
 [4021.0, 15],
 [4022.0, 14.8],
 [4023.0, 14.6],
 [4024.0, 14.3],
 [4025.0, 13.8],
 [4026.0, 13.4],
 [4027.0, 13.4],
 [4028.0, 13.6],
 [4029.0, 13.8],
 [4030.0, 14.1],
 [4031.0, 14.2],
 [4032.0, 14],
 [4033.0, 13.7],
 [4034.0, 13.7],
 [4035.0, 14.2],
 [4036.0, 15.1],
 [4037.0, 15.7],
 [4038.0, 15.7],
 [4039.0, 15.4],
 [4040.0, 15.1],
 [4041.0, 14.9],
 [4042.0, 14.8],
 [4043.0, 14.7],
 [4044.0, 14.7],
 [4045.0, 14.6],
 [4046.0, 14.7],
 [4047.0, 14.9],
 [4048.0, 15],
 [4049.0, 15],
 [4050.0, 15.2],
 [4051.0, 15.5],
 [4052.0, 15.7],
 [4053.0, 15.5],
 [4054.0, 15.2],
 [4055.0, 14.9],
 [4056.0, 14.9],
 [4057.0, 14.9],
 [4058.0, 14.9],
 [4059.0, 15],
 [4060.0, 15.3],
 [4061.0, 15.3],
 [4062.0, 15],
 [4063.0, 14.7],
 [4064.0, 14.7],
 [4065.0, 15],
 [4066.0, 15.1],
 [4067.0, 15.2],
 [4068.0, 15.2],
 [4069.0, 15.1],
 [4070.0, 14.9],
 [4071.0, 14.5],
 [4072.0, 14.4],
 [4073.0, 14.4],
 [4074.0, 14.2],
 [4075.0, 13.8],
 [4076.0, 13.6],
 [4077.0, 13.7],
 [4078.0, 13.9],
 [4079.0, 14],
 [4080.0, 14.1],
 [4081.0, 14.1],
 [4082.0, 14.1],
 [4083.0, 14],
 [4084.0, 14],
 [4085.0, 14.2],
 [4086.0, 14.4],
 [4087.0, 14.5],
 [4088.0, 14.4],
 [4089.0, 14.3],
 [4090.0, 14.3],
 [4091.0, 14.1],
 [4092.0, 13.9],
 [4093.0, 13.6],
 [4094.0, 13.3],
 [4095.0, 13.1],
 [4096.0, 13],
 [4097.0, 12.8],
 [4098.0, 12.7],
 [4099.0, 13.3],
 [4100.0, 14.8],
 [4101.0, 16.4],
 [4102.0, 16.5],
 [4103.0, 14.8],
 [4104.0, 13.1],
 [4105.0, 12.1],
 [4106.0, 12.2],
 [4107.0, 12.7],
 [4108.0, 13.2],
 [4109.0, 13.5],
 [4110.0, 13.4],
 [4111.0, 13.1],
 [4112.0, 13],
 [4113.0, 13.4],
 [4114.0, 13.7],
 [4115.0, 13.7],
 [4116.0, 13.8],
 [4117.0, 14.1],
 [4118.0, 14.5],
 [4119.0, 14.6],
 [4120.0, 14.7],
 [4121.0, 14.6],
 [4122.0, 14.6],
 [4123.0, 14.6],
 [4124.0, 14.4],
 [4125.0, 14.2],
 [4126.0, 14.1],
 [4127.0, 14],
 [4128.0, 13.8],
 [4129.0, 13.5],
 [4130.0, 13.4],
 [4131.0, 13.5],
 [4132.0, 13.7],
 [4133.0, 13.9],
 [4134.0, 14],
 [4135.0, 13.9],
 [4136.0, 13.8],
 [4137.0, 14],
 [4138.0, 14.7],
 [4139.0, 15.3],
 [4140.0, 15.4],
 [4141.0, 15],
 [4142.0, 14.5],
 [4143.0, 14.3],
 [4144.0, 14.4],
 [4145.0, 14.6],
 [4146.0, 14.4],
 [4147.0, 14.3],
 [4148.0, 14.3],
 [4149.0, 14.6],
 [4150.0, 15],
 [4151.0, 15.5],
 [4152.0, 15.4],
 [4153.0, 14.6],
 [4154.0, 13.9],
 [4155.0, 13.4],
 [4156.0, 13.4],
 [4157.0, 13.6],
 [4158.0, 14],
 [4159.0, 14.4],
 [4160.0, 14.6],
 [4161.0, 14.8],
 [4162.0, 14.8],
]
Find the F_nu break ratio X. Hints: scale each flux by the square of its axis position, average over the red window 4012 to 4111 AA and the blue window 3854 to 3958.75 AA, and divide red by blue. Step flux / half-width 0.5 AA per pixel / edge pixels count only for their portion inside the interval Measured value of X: 1.1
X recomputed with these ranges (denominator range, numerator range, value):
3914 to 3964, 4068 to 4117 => 1.12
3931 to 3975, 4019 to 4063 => 1.25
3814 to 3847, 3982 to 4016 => 1.34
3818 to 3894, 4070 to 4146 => 1.24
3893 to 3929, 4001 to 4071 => 1.10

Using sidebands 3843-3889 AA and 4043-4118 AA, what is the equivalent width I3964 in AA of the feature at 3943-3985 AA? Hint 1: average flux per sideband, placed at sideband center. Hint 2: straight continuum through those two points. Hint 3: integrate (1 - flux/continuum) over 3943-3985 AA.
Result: 4.3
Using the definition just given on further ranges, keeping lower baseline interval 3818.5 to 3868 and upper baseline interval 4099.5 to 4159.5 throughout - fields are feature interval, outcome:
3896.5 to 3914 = -1.6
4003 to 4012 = -0.5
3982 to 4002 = -1.6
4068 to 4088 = -0.4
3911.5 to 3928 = -2.2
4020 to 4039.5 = -0.9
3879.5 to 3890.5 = 1.1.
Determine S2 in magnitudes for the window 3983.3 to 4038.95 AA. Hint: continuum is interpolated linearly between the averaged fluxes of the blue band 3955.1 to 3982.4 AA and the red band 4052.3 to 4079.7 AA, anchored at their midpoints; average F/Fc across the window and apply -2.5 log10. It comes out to -0.129 mag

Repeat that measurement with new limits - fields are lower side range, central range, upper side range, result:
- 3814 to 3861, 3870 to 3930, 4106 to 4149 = -0.04 mag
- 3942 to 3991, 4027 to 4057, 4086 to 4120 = -0.11 mag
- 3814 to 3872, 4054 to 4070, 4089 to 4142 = -0.09 mag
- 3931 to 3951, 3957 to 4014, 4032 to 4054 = 0.04 mag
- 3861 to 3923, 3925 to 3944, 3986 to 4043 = 0.16 mag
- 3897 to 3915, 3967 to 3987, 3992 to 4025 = 0.22 mag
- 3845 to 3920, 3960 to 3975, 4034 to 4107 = 0.30 mag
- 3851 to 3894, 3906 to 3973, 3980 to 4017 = 0.06 mag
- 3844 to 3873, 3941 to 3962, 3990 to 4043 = 0.07 mag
